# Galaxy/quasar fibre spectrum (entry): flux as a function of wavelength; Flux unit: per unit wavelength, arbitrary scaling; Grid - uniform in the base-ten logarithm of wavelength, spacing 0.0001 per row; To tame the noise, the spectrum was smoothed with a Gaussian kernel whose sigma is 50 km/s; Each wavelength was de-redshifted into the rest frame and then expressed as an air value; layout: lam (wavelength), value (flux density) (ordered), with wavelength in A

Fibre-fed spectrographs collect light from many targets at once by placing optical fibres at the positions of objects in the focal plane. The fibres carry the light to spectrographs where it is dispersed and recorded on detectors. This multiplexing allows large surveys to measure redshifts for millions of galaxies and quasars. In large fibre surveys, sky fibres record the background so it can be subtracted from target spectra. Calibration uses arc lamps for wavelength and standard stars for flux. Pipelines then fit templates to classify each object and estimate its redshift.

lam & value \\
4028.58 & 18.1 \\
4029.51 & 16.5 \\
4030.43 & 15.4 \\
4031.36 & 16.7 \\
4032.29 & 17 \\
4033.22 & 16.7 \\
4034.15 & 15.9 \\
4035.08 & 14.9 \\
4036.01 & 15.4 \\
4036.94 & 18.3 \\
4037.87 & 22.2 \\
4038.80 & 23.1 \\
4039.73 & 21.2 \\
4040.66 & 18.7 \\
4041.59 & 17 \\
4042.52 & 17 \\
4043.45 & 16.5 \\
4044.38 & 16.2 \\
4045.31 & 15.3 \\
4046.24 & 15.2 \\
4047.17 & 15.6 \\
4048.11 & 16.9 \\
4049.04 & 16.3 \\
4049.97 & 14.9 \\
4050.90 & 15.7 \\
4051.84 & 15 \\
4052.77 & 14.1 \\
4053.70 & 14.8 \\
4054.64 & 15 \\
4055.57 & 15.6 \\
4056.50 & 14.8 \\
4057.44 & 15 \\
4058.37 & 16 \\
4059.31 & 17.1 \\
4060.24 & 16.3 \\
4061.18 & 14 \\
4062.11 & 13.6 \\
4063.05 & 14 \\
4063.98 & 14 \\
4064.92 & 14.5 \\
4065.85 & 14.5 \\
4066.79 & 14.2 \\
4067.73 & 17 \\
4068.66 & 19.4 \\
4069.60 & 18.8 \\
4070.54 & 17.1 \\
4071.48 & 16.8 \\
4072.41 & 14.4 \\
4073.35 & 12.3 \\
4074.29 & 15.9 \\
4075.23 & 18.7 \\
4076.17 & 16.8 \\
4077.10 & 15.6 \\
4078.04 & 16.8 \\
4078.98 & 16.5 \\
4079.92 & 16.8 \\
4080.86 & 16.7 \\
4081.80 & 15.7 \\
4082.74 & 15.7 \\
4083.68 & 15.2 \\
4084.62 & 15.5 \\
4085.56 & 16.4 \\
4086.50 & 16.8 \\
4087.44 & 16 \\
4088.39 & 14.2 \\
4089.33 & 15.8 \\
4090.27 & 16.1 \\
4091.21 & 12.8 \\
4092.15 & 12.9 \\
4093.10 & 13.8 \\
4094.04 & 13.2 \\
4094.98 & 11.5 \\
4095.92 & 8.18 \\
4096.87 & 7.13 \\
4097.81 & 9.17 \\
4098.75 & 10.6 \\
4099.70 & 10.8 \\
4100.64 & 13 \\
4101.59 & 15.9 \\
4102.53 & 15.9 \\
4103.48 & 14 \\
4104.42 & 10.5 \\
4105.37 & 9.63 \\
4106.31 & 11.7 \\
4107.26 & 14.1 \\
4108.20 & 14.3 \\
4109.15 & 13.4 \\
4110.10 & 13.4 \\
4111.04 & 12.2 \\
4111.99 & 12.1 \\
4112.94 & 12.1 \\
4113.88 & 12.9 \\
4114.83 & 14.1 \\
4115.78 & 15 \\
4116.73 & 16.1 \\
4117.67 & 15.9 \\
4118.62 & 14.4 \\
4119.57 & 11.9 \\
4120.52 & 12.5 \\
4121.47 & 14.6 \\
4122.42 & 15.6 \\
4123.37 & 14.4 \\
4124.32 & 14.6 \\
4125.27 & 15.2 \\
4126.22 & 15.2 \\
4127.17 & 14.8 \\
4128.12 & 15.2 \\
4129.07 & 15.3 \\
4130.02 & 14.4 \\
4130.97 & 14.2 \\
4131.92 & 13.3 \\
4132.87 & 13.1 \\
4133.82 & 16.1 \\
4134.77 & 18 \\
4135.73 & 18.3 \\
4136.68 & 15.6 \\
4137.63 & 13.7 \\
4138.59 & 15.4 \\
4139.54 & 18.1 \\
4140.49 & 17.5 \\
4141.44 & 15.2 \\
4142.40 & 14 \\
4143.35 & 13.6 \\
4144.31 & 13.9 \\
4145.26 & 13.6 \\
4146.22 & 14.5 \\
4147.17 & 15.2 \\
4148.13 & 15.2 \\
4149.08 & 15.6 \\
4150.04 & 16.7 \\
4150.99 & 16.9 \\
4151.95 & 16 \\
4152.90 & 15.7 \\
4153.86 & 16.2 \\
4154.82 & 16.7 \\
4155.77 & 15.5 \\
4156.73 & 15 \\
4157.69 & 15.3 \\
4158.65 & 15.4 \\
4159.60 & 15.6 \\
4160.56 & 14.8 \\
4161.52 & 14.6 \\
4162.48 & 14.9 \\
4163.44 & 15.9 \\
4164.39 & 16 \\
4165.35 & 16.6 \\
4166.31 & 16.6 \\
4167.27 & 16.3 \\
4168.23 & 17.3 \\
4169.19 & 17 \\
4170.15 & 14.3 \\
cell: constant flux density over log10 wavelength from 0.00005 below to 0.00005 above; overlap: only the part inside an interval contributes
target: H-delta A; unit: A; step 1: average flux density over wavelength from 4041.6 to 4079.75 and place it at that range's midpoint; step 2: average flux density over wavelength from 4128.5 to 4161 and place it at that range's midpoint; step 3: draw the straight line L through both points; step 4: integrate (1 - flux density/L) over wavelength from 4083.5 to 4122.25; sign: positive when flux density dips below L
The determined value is 5.6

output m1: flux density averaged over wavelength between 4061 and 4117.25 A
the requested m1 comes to 14.3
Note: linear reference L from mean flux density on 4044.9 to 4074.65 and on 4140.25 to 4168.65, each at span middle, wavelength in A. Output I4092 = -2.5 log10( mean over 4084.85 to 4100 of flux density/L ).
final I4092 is 0.20 mag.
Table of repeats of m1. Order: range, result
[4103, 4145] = 14.3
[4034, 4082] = 16.2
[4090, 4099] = 11.5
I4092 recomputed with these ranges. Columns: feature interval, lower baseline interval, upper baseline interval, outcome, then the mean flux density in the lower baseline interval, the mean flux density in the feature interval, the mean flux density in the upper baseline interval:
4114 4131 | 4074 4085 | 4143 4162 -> 0.08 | 16.3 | 14.6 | 15.3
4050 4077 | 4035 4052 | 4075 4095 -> 0.06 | 17.2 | 15.5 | 15.5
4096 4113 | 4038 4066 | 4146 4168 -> 0.29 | 16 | 12.1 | 15.7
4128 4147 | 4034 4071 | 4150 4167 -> 0.05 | 16.3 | 15.2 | 15.8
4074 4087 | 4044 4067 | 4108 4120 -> -0.13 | 15.2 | 16.4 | 13.7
